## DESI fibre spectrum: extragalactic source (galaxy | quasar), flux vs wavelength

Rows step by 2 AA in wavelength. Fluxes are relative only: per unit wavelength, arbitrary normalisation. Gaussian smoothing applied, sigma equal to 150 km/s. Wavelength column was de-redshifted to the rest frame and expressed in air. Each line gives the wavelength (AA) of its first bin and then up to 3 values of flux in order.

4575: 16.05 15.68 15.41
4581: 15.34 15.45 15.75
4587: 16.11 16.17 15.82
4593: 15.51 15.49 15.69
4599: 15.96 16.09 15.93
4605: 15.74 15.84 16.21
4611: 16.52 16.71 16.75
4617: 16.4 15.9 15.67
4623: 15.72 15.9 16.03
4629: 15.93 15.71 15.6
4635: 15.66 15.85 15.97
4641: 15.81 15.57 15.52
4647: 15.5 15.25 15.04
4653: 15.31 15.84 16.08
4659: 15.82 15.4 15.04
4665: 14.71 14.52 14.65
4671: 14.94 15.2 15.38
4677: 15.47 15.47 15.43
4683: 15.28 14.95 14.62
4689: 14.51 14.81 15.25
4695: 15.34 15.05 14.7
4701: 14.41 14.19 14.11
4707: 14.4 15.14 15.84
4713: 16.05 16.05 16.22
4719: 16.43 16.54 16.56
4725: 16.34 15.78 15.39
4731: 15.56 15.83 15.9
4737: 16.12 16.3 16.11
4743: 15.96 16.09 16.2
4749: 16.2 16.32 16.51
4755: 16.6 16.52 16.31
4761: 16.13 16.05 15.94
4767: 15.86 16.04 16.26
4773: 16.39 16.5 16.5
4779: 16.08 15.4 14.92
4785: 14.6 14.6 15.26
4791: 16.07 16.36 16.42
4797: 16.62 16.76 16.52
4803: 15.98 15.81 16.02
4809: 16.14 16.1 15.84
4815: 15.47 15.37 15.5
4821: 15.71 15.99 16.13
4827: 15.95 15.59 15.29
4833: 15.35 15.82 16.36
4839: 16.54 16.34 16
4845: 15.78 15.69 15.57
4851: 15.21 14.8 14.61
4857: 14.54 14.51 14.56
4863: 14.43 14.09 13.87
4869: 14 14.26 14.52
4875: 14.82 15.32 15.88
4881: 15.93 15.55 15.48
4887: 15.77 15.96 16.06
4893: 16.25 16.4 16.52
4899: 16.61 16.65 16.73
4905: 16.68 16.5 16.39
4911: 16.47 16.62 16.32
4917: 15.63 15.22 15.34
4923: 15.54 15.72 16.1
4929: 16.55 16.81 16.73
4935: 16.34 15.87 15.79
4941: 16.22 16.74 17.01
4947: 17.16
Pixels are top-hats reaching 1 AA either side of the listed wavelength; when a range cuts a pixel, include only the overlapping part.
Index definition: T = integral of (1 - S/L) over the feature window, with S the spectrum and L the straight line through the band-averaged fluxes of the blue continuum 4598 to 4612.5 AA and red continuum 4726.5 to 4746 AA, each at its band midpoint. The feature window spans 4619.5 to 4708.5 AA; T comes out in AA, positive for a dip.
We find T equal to 4.1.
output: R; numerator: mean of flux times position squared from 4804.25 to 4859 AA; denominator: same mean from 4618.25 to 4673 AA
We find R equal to 1.1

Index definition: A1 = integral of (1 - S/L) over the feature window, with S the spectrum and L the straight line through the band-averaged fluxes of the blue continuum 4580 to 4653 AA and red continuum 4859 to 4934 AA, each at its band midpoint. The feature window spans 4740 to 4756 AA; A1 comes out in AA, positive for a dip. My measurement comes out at -0.5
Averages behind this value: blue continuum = 15.8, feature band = 16.2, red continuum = 15.7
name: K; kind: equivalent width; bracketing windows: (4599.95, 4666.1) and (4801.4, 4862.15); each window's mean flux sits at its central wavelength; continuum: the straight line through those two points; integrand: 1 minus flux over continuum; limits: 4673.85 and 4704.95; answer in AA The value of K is 1.5 AA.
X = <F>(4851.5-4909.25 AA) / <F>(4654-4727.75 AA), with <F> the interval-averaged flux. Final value 1.01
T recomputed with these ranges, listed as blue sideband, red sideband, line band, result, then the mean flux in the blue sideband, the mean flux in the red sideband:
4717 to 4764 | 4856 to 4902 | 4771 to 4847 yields -0.8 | 16.2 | 15.3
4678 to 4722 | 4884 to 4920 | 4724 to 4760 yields -1.6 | 15.2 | 16.2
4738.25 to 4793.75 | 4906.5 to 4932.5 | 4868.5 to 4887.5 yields 1.1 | 16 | 16.1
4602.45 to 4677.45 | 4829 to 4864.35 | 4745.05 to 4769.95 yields -1.2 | 15.7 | 15.4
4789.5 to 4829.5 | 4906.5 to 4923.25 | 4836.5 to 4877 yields 2.5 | 16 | 16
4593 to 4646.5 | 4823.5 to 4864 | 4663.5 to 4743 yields 1.9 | 15.9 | 15.5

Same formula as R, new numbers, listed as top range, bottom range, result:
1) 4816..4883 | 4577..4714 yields 1.08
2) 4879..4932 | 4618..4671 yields 1.16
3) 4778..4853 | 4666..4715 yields 1.11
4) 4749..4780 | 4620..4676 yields 1.10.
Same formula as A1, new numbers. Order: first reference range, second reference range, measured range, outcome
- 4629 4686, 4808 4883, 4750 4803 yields -2.4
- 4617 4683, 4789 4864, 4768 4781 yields -0.5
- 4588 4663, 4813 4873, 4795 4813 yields -1.0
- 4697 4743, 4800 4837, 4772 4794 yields 0.1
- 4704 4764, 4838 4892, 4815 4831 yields -0.3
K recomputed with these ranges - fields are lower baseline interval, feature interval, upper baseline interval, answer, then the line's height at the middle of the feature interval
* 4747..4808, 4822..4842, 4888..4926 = 0.22 AA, 16.1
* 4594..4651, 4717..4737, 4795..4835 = -0.19 AA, 15.9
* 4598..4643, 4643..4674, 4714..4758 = 1.50 AA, 16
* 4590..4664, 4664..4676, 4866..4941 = 0.69 AA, 15.8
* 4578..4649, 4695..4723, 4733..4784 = 1.17 AA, 16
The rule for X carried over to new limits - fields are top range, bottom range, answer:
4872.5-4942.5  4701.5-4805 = 1.01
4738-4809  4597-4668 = 1.02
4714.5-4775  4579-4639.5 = 1.02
